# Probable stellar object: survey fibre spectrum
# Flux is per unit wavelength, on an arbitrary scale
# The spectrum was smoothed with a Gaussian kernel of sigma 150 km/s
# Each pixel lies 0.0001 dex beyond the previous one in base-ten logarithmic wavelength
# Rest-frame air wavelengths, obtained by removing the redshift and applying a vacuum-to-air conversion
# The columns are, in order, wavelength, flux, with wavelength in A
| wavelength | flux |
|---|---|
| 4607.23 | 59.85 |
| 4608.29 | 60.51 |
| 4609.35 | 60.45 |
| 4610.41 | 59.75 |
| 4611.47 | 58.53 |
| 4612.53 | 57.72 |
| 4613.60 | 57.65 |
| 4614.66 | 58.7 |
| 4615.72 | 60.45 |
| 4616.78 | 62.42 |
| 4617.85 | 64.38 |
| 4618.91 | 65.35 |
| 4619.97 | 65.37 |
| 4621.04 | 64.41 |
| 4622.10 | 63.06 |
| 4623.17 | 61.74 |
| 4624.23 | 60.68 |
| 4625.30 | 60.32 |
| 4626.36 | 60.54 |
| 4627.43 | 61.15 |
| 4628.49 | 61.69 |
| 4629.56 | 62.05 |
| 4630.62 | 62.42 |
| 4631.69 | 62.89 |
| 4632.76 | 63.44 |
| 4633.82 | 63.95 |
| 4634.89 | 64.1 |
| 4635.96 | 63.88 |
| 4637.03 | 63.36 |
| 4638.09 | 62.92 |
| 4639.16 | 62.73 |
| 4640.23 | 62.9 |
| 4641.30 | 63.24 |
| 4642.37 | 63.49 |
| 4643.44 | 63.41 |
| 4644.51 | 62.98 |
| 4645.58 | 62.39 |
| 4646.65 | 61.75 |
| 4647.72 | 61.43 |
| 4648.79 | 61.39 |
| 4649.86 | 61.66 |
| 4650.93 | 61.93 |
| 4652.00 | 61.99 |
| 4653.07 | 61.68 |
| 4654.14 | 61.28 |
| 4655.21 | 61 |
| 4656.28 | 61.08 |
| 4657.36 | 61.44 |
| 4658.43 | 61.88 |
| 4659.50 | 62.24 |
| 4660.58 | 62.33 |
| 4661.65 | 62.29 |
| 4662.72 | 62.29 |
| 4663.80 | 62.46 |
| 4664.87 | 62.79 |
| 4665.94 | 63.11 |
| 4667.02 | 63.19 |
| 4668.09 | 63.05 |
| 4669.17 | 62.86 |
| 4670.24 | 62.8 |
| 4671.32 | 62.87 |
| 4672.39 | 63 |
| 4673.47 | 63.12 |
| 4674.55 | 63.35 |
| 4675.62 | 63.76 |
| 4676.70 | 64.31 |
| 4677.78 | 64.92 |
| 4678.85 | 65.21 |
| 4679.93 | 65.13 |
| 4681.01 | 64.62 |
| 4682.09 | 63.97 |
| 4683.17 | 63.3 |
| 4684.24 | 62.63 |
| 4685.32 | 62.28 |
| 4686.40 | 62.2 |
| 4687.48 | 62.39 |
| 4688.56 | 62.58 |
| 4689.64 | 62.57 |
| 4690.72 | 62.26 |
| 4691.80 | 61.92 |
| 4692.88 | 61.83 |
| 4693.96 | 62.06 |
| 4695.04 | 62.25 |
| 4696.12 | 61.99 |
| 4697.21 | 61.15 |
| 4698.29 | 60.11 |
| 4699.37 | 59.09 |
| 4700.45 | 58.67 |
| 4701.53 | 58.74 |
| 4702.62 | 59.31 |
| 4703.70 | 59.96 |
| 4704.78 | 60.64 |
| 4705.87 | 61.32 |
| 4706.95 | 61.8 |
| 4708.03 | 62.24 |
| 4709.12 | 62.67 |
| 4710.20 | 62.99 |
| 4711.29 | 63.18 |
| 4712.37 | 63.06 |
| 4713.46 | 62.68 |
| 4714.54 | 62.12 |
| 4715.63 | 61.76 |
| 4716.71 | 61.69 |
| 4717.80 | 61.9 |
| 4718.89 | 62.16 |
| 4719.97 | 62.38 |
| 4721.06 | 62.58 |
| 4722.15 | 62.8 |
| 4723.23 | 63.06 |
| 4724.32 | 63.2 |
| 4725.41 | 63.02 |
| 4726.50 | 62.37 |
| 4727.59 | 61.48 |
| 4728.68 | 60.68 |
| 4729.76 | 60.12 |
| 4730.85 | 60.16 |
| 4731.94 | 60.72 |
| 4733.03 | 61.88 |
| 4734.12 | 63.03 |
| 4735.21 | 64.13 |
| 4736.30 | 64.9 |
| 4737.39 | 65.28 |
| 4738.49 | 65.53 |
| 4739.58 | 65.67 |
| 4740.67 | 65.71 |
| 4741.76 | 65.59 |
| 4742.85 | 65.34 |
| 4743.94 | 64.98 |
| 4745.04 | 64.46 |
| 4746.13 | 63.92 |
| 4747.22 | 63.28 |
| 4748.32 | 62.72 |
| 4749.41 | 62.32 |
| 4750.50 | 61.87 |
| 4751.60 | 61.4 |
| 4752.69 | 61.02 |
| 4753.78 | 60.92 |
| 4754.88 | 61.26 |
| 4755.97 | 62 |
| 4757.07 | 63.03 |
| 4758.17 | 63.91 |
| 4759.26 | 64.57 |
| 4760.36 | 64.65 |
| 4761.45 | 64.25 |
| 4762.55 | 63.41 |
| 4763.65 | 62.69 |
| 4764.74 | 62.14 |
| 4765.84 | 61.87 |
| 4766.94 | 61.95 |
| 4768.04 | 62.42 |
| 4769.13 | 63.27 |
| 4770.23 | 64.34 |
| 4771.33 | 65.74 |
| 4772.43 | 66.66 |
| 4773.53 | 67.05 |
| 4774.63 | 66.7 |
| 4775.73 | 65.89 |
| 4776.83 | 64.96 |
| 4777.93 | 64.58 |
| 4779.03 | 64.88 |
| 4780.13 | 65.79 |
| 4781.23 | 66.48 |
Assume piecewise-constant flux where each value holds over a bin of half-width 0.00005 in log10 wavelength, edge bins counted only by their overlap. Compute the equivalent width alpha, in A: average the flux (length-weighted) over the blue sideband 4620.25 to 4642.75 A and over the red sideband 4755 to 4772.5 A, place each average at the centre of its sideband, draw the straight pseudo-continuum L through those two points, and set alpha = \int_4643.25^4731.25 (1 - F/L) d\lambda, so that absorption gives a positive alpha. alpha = 1.1 A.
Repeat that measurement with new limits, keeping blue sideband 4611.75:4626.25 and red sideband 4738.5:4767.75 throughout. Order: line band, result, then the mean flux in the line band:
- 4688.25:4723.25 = 0.6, 61.7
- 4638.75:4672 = -0.1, 62.3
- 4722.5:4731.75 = 0.2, 61.8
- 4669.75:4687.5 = -0.3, 63.5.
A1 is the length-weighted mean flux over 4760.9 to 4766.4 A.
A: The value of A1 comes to 62.9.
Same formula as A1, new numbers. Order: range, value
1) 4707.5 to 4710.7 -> 62.6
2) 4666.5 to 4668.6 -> 63.3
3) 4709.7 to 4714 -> 62.9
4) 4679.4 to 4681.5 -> 64.8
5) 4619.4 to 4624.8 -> 63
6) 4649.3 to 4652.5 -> 61.9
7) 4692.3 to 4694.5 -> 62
